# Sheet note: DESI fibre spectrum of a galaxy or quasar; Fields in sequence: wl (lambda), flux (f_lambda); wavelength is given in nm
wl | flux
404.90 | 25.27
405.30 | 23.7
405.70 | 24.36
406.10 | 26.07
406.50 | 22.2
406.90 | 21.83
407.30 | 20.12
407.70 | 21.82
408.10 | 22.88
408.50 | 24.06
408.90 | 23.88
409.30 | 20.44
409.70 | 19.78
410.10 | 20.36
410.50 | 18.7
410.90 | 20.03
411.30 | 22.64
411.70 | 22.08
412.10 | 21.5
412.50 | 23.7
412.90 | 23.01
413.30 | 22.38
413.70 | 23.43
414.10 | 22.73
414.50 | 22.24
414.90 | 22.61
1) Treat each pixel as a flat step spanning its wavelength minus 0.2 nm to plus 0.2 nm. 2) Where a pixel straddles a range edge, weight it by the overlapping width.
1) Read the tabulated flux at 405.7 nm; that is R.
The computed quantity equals 24.36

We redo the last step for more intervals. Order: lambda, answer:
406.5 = 22.2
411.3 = 22.64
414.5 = 22.24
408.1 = 22.88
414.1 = 22.73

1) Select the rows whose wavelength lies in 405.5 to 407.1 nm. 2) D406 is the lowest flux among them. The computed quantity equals 21.83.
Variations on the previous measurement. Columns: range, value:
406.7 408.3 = 20.12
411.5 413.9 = 21.5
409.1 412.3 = 18.7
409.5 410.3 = 19.78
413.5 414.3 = 22.73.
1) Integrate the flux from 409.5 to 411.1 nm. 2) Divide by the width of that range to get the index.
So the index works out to 19.7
